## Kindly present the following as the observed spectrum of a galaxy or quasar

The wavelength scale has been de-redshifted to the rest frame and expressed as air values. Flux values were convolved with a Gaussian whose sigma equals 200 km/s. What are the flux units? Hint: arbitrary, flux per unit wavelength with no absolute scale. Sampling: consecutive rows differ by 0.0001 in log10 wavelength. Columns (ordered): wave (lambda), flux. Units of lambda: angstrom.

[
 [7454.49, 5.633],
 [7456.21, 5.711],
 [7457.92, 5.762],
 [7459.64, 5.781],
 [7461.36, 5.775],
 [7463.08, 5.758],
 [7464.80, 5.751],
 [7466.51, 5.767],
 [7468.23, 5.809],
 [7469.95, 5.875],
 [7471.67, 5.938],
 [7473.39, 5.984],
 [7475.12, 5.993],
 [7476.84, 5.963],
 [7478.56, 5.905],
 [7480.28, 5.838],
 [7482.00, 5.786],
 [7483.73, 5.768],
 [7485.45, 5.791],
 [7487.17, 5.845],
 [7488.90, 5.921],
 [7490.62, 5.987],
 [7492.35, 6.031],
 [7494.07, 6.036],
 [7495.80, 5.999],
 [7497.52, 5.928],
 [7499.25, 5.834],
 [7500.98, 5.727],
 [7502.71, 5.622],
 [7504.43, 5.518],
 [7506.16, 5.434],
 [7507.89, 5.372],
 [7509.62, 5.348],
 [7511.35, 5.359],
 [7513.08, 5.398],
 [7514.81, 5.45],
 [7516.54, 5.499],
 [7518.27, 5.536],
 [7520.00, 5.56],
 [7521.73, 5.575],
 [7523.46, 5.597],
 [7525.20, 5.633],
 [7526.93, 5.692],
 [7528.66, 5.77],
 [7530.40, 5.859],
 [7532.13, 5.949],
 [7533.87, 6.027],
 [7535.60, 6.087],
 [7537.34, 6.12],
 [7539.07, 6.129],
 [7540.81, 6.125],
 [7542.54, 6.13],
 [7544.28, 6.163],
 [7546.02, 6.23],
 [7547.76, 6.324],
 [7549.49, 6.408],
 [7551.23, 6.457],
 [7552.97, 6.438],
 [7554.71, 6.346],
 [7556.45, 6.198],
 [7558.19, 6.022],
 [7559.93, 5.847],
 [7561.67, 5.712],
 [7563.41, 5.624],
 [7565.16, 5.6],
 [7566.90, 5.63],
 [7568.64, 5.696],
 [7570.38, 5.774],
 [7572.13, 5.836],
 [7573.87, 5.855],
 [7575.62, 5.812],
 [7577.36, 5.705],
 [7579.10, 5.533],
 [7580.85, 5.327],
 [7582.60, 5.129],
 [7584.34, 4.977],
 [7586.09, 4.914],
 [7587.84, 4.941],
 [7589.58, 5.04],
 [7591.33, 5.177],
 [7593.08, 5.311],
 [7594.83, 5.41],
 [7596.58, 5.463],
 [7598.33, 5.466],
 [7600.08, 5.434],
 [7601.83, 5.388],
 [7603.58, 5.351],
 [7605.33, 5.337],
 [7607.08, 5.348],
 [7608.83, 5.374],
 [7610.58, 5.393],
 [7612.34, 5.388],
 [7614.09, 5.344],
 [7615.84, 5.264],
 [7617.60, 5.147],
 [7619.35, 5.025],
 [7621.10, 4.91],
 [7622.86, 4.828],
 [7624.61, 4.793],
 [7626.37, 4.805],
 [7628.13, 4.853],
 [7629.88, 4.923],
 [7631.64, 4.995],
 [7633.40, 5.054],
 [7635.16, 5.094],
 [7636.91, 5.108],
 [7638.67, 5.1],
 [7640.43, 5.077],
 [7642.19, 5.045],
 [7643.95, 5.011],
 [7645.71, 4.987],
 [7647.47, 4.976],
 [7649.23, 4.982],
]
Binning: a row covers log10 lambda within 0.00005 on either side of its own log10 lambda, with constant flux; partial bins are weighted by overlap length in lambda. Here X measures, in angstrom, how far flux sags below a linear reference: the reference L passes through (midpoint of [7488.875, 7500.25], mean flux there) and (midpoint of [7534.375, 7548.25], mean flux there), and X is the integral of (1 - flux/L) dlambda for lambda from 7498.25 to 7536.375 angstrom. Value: 2.7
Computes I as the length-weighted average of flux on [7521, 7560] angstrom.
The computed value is 6.05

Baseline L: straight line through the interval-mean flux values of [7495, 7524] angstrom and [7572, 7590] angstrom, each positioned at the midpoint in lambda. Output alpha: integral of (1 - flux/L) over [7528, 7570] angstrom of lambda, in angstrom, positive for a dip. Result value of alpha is -4.46 angstrom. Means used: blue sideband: 5.57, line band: 6.04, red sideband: 5.36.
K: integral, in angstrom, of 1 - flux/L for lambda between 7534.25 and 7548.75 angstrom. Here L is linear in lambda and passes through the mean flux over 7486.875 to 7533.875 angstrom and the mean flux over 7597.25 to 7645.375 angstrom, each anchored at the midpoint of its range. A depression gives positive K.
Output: -1.6 angstrom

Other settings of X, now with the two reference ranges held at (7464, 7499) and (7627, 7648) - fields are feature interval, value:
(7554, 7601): -1.6 angstrom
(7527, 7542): -1.1 angstrom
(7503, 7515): 0.7 angstrom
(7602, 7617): -0.5 angstrom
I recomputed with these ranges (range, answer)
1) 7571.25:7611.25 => 5.37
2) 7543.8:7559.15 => 6.29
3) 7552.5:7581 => 5.82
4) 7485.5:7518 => 5.68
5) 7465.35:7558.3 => 5.87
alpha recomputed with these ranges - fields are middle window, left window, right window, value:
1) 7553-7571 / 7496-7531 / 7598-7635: -1.6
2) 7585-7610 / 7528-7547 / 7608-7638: 0.4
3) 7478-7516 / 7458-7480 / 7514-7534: 0.3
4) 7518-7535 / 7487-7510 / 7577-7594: -0.5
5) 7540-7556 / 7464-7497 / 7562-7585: -1.7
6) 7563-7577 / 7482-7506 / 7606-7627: -0.8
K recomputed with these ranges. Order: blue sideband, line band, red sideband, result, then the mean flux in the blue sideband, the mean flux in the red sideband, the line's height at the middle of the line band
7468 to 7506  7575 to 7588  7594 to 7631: 0.2 angstrom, 5.86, 5.2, 5.36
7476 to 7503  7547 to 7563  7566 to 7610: -1.8 angstrom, 5.88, 5.41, 5.57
